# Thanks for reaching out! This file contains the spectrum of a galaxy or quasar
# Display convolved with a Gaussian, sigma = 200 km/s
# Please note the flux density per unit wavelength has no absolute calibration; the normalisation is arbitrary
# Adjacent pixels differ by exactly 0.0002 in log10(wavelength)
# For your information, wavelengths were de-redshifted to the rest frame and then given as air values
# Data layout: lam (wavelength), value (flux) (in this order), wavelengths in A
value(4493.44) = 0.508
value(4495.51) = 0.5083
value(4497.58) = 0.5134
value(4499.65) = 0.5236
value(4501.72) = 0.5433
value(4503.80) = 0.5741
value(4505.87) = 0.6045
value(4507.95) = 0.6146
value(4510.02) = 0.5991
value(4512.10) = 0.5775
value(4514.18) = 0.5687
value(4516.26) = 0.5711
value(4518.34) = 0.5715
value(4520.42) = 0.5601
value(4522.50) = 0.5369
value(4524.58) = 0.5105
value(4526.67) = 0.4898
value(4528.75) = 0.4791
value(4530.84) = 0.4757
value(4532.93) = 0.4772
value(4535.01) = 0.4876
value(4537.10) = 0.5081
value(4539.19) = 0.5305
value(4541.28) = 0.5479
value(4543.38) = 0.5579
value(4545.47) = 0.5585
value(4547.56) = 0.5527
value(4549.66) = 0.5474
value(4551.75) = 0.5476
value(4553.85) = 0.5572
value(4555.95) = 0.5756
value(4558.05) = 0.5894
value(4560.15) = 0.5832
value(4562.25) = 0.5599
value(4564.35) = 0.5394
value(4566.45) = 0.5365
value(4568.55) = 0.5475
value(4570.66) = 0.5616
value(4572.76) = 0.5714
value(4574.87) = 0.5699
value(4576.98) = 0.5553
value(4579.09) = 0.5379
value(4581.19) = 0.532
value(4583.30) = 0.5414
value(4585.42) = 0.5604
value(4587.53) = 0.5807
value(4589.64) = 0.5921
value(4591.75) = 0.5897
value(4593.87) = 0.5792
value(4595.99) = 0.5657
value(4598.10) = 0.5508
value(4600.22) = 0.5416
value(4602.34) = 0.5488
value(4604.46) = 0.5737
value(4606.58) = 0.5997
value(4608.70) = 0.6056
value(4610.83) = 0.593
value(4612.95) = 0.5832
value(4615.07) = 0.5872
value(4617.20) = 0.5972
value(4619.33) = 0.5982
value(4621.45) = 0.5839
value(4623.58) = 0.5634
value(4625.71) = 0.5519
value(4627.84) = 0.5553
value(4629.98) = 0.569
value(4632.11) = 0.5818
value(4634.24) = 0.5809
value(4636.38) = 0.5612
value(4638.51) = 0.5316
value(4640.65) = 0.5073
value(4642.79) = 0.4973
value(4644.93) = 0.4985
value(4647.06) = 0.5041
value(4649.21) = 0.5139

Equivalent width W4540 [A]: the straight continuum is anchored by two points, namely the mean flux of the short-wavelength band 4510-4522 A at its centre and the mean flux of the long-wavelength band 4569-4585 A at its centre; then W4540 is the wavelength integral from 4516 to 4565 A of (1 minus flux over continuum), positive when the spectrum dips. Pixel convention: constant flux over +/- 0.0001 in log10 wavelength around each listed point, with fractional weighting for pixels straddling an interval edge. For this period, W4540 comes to 2.24 A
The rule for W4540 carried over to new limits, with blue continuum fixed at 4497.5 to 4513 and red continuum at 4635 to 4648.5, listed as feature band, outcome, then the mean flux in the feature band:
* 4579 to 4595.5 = -0.81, 0.566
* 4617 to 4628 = -1.03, 0.575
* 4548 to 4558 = -0.12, 0.56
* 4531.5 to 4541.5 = 0.96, 0.506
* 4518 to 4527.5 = 0.56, 0.532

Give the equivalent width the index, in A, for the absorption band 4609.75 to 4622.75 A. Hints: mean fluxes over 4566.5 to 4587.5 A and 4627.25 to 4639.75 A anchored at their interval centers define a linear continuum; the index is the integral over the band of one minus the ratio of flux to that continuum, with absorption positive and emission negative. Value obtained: -0.7 A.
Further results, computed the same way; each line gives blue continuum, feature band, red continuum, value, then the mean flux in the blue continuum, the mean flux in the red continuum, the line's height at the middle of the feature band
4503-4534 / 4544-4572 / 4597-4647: -0.3 A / 0.547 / 0.562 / 0.553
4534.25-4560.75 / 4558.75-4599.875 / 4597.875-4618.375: 0.3 A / 0.549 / 0.579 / 0.565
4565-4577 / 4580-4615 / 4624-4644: -1.2 A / 0.557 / 0.548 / 0.553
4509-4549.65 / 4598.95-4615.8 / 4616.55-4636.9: -0.4 A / 0.535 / 0.574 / 0.566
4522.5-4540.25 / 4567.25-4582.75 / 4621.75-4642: -0.9 A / 0.497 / 0.556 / 0.523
